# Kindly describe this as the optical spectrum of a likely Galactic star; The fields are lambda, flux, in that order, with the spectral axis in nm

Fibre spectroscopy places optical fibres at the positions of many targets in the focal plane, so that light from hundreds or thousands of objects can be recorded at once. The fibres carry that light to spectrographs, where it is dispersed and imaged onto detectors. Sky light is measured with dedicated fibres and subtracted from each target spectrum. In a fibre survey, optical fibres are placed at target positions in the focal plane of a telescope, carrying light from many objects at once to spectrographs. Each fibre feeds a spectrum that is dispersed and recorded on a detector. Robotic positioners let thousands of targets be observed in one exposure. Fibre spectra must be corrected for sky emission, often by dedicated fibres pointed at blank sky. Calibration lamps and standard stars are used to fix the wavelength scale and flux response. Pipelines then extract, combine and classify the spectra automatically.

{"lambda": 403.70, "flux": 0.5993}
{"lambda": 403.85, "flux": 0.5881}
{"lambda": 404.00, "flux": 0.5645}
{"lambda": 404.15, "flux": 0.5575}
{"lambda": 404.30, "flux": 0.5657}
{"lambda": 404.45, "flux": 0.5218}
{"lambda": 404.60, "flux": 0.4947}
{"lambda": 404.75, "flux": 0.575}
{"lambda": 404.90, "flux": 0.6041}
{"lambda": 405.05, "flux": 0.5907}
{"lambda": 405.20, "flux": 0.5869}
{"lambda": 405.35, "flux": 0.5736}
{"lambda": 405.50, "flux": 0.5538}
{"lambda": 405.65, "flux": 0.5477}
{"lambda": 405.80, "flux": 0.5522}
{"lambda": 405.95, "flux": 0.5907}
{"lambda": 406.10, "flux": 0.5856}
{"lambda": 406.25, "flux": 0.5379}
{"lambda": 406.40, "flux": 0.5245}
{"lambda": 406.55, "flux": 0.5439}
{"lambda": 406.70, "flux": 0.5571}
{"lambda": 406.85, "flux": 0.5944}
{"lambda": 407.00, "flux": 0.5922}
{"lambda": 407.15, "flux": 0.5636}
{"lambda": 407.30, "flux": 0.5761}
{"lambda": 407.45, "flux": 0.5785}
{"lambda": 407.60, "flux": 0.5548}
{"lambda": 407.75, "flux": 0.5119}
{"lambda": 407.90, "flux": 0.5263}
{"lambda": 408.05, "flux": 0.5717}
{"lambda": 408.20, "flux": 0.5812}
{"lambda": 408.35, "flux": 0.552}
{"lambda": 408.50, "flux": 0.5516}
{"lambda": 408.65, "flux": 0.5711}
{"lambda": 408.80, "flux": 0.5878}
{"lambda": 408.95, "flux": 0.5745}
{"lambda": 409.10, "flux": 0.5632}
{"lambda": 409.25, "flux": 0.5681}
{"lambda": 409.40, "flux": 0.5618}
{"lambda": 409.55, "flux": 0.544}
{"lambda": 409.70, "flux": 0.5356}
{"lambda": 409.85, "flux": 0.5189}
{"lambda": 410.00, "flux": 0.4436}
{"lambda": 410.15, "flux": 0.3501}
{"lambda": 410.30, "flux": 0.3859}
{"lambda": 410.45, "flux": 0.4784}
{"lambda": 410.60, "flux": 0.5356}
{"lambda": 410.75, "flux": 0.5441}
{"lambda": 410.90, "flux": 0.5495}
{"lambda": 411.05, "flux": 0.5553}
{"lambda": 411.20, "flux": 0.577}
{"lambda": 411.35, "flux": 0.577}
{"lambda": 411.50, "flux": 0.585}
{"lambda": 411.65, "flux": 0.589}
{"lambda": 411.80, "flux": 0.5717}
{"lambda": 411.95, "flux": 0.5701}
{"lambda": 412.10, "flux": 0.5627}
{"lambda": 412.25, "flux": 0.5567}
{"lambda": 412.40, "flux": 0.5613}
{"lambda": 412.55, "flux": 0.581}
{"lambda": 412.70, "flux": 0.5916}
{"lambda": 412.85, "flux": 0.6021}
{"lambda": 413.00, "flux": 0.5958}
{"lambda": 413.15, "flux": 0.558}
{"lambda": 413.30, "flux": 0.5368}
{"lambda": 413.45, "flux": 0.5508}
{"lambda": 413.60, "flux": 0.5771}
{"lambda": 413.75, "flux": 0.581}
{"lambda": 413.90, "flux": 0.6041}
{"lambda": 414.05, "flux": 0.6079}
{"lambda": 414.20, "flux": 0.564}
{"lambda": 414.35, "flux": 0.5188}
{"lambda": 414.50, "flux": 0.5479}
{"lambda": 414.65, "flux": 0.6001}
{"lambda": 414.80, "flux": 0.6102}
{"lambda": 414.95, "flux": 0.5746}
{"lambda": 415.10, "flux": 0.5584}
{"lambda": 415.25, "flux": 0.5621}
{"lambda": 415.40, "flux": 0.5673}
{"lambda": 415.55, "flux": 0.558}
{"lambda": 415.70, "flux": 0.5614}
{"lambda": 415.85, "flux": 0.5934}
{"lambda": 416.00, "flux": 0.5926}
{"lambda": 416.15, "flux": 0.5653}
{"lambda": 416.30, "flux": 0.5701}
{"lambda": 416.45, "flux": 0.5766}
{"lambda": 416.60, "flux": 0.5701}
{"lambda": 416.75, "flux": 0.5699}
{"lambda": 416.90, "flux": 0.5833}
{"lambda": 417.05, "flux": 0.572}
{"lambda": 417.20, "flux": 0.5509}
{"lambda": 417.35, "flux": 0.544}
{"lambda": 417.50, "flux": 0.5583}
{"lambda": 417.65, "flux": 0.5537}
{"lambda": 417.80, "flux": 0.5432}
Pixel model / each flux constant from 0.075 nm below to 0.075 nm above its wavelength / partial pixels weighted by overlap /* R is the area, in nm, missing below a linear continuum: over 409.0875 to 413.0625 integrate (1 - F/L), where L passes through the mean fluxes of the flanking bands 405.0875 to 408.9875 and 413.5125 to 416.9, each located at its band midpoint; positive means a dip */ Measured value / 0.19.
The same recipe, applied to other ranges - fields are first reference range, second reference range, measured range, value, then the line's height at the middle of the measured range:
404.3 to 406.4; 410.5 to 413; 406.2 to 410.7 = 0.22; 0.565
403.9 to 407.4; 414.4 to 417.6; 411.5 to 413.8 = -0.02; 0.568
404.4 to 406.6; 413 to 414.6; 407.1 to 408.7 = 0.01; 0.562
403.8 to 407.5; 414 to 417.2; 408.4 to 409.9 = 0.02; 0.567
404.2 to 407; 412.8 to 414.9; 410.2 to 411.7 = 0.10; 0.57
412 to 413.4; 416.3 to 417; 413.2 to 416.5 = 0.01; 0.573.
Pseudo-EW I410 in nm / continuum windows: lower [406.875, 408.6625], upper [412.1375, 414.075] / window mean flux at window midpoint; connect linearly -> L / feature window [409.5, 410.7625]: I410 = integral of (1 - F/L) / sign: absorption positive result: 0.20 nm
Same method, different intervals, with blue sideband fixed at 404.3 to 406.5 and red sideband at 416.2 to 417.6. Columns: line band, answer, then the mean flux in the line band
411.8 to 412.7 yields -0.01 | 0.569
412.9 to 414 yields -0.02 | 0.573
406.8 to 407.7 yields -0.02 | 0.574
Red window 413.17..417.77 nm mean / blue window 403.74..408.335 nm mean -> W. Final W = 1.0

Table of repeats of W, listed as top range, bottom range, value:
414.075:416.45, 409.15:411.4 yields 1.11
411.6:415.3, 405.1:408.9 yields 1.02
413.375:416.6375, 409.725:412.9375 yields 1.07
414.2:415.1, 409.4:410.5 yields 1.21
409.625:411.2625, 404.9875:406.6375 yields 0.88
